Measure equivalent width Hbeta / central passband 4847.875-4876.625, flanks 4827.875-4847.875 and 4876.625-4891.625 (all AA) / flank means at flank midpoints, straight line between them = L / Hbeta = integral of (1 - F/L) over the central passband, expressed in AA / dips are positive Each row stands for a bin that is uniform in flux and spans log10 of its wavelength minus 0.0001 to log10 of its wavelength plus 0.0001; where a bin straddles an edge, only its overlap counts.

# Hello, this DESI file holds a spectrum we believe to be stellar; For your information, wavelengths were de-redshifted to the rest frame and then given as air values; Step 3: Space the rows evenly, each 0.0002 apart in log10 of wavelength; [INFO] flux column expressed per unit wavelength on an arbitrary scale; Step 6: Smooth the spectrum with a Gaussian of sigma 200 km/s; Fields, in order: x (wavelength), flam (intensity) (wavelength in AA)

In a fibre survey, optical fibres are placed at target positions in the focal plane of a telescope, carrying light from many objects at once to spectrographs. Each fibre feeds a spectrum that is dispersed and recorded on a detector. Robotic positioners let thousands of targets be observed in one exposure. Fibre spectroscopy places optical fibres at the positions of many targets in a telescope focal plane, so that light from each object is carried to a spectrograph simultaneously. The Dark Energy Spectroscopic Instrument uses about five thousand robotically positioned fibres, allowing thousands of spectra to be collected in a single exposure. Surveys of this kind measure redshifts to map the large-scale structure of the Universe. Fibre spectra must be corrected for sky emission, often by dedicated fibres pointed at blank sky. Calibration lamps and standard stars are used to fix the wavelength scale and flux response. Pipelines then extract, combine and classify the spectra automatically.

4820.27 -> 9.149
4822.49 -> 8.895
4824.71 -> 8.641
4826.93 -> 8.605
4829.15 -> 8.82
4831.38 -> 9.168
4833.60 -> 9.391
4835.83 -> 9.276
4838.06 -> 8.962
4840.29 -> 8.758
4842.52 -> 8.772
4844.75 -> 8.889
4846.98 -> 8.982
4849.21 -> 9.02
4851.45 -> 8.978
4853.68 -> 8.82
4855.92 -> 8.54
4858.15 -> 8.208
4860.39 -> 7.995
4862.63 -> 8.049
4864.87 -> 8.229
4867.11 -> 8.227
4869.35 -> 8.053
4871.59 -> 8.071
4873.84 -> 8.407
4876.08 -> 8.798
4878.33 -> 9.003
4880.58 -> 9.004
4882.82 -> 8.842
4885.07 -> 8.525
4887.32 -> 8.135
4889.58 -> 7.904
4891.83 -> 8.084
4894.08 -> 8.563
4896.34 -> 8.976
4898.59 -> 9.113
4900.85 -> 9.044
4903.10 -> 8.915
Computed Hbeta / 1.1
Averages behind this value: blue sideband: 9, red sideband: 8.54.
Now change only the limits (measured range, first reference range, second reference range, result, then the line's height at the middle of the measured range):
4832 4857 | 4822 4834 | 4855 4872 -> -1.13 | 8.56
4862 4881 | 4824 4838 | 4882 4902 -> 0.65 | 8.71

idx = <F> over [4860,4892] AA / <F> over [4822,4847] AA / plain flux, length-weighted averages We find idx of 0.9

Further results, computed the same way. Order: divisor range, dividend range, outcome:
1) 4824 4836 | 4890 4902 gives 0.97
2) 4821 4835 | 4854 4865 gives 0.92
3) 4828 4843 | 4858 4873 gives 0.90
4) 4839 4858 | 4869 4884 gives 0.98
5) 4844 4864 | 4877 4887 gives 1.02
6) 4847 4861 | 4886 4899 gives 0.97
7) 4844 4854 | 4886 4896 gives 0.92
